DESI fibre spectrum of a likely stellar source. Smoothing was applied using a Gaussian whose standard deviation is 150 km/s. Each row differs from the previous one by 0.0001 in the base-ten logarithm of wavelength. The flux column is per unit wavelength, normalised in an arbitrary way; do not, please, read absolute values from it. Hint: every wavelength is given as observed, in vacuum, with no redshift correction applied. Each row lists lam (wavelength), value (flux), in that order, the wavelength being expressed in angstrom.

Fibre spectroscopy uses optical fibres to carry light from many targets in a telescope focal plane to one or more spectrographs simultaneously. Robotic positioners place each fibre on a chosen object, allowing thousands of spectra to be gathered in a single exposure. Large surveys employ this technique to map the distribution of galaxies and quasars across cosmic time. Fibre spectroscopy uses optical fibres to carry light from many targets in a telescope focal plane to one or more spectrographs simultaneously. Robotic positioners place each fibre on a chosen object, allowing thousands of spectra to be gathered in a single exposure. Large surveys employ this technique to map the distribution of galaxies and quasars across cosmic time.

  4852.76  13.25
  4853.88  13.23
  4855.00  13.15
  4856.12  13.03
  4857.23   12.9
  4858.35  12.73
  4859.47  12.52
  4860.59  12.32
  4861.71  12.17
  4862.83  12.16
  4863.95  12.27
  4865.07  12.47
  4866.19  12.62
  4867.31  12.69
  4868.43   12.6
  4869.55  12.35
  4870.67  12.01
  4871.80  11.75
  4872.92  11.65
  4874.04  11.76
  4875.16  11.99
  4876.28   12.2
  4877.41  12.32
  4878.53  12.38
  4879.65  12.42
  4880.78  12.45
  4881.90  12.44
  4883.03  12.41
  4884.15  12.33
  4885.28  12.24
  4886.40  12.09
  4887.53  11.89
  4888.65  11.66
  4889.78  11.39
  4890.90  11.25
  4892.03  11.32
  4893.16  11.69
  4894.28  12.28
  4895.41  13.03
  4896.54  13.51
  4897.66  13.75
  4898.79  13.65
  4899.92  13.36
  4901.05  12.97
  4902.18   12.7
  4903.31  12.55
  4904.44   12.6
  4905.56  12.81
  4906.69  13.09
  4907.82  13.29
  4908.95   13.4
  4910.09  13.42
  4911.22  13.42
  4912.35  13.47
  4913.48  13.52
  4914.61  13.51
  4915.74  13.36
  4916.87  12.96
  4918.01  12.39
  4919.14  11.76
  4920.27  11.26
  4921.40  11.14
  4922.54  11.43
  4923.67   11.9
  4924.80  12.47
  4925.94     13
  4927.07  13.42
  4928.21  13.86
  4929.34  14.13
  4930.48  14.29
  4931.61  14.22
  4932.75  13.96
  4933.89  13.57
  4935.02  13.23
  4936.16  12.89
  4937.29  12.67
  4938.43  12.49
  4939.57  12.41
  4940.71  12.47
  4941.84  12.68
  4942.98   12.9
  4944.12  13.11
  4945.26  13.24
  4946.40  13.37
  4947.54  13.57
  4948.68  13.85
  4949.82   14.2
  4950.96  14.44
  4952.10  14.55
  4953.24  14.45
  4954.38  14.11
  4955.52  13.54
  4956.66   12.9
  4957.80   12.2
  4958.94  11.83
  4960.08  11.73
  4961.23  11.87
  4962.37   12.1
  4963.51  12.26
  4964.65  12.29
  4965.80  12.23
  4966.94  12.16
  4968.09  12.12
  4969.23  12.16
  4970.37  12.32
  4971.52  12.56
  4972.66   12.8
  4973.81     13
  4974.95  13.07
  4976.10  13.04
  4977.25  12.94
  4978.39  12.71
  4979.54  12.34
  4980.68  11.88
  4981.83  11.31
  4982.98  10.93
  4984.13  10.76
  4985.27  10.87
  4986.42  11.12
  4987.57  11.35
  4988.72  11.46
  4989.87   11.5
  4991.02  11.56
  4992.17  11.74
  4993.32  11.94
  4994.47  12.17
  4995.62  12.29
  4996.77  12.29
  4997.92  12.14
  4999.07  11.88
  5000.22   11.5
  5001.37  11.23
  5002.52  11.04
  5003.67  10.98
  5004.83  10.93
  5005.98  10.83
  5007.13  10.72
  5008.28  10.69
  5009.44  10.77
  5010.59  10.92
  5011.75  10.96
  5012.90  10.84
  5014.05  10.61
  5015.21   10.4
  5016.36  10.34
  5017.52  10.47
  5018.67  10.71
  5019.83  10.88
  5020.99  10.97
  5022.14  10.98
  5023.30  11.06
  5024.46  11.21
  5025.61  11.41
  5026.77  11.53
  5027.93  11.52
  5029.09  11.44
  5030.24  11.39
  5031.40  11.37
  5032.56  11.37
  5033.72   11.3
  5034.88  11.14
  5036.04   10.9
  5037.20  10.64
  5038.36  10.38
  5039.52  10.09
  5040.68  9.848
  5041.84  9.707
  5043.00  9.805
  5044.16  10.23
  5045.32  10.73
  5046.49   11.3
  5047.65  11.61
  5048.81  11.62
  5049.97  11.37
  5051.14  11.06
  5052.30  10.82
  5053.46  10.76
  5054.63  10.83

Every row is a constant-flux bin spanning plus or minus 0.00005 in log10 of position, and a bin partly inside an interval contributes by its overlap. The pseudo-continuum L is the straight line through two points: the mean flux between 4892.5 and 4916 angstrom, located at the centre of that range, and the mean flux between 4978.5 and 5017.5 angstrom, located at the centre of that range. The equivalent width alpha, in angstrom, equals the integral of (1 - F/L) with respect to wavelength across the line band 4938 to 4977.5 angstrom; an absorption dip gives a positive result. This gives -2.7 angstrom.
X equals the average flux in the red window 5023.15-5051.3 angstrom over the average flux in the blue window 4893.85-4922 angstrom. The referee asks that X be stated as 0.85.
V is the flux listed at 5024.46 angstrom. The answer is 11.21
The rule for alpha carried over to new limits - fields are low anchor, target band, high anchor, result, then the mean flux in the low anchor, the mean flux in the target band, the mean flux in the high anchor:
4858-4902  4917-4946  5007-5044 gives -2.6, 12.3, 12.8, 10.8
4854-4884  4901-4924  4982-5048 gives -1.4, 12.4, 12.7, 11.1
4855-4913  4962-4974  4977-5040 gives -0.7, 12.5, 12.3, 11.2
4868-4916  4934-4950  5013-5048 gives -1.5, 12.6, 13.1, 10.8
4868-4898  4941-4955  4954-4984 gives -1.5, 12.2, 13.7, 12.4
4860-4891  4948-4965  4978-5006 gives -2.0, 12.2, 13.1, 11.6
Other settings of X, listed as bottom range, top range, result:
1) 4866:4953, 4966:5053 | 0.89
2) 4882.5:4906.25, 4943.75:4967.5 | 1.05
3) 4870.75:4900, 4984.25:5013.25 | 0.93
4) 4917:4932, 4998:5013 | 0.87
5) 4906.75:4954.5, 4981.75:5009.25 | 0.86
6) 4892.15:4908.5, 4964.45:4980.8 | 0.97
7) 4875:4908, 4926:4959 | 1.08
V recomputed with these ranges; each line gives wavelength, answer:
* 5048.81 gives 11.62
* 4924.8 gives 12.47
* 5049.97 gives 11.37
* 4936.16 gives 12.89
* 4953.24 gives 14.45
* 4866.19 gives 12.62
